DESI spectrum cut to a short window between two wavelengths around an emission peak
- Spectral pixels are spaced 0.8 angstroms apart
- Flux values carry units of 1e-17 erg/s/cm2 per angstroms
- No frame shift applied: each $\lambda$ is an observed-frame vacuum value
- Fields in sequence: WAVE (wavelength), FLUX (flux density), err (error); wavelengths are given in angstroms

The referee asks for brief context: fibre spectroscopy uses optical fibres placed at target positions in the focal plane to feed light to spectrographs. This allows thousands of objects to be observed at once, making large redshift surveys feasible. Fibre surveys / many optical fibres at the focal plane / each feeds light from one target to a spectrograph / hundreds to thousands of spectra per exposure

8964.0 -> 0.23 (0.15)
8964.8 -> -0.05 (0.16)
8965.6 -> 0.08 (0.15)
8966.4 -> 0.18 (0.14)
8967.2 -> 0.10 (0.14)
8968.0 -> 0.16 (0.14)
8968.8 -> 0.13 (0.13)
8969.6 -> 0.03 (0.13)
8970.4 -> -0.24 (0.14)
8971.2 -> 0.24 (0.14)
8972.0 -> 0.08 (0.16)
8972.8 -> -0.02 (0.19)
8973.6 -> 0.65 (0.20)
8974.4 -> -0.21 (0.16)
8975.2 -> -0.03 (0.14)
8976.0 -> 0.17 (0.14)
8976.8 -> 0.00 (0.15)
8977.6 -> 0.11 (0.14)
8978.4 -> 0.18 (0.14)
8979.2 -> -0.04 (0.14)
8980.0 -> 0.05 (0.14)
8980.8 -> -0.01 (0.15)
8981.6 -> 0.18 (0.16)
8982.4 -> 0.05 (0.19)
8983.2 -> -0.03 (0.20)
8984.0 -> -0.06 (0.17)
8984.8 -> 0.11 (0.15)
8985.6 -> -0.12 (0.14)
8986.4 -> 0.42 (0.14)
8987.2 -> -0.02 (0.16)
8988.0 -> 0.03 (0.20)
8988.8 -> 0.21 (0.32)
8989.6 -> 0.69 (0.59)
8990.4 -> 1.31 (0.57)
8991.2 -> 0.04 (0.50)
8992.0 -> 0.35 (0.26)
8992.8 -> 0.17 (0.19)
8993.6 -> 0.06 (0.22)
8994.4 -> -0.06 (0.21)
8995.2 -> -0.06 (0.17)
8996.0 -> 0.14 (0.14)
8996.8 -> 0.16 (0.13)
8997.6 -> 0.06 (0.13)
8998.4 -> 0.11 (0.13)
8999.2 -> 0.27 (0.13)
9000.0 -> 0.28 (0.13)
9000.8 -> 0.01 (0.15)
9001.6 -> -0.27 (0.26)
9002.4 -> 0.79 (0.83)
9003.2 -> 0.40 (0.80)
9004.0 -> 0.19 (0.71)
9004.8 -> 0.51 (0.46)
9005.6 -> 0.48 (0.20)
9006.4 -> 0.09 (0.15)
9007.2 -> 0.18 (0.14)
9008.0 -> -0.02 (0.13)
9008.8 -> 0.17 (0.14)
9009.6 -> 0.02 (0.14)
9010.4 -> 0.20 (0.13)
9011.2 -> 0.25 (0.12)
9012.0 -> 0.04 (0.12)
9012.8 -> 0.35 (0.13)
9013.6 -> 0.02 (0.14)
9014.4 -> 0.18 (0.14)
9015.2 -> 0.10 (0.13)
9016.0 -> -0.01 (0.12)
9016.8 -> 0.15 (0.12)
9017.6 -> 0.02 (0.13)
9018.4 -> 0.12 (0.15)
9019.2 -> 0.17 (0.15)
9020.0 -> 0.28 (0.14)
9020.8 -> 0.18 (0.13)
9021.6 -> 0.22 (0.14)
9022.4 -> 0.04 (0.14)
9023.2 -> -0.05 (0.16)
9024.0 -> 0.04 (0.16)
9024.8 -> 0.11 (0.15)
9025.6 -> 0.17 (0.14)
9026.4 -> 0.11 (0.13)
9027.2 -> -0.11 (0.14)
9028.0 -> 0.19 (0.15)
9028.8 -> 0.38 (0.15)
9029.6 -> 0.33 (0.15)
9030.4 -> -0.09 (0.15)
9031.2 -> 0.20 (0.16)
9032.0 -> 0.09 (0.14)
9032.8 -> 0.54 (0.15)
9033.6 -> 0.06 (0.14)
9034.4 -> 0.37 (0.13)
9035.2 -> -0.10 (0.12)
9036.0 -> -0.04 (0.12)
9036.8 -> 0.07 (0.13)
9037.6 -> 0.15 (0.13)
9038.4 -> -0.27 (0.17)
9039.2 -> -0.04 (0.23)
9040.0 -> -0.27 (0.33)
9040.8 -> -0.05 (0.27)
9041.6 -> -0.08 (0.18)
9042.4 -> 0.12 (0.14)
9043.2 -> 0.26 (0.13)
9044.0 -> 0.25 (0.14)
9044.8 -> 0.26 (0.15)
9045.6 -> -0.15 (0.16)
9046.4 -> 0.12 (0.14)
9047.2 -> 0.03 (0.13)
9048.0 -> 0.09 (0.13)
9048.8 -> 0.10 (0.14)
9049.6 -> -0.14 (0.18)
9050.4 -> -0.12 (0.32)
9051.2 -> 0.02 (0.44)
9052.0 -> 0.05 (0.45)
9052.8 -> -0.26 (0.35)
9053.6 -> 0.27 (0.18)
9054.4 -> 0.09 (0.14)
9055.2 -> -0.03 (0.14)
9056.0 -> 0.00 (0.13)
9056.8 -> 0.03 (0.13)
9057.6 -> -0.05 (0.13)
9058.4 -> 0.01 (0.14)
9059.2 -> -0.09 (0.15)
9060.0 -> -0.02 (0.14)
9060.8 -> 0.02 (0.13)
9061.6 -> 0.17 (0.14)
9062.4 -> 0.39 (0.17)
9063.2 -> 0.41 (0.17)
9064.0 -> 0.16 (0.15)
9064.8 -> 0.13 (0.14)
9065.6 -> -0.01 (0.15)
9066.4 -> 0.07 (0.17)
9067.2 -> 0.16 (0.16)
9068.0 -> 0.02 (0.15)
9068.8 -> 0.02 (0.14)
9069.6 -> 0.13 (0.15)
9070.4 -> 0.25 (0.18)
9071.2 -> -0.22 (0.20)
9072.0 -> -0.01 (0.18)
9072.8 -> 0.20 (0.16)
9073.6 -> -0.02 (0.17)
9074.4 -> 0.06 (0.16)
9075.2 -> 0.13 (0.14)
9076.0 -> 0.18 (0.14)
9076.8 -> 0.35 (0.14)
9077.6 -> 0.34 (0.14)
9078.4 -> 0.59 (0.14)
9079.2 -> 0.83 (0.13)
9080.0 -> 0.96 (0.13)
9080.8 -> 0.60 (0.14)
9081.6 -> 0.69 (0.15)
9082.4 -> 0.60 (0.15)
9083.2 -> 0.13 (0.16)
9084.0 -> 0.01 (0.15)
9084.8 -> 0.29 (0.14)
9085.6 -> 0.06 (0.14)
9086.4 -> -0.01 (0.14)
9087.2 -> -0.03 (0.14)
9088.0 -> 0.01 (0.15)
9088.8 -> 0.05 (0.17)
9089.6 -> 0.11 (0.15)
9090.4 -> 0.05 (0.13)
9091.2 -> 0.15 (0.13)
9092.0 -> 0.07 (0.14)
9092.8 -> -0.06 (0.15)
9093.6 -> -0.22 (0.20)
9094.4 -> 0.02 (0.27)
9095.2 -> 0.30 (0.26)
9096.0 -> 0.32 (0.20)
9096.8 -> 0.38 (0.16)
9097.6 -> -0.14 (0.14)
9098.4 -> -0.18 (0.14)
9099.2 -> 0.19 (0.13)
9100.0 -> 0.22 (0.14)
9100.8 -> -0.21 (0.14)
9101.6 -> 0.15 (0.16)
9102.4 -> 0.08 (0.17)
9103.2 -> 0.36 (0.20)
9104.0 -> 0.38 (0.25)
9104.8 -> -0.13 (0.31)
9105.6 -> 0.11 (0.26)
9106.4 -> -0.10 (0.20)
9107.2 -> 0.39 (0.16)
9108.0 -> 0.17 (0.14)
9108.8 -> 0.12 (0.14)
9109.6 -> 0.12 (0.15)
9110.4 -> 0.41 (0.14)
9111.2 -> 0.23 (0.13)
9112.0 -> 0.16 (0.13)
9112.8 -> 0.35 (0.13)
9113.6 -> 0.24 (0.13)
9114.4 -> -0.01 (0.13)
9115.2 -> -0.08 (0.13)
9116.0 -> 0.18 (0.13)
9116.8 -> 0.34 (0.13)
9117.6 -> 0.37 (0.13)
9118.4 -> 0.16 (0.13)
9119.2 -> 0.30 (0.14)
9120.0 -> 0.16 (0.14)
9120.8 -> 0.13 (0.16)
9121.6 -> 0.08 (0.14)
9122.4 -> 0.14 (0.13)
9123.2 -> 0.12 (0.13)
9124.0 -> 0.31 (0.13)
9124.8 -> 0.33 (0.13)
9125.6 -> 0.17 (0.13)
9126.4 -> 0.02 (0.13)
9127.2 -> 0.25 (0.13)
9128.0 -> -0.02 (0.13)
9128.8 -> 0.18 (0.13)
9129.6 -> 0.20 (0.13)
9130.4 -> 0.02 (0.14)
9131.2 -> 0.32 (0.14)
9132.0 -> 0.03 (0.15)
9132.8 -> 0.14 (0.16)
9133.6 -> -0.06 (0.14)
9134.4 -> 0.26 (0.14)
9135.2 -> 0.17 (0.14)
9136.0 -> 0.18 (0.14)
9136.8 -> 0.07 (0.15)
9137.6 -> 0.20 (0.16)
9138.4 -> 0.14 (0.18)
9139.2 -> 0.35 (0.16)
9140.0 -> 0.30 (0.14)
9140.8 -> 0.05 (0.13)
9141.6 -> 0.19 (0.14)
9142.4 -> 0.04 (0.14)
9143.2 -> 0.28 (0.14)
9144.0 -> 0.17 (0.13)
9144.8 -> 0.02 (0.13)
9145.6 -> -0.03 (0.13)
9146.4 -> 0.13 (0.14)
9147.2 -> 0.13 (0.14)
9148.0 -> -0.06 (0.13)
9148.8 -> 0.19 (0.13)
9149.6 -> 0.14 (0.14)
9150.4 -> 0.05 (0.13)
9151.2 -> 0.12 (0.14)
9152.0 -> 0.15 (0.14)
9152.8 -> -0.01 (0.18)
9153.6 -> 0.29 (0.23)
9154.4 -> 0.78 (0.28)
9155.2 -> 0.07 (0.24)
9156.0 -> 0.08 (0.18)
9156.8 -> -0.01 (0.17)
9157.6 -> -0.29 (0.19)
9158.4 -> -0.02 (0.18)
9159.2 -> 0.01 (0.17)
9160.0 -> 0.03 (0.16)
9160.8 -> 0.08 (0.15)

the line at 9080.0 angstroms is H-gamma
